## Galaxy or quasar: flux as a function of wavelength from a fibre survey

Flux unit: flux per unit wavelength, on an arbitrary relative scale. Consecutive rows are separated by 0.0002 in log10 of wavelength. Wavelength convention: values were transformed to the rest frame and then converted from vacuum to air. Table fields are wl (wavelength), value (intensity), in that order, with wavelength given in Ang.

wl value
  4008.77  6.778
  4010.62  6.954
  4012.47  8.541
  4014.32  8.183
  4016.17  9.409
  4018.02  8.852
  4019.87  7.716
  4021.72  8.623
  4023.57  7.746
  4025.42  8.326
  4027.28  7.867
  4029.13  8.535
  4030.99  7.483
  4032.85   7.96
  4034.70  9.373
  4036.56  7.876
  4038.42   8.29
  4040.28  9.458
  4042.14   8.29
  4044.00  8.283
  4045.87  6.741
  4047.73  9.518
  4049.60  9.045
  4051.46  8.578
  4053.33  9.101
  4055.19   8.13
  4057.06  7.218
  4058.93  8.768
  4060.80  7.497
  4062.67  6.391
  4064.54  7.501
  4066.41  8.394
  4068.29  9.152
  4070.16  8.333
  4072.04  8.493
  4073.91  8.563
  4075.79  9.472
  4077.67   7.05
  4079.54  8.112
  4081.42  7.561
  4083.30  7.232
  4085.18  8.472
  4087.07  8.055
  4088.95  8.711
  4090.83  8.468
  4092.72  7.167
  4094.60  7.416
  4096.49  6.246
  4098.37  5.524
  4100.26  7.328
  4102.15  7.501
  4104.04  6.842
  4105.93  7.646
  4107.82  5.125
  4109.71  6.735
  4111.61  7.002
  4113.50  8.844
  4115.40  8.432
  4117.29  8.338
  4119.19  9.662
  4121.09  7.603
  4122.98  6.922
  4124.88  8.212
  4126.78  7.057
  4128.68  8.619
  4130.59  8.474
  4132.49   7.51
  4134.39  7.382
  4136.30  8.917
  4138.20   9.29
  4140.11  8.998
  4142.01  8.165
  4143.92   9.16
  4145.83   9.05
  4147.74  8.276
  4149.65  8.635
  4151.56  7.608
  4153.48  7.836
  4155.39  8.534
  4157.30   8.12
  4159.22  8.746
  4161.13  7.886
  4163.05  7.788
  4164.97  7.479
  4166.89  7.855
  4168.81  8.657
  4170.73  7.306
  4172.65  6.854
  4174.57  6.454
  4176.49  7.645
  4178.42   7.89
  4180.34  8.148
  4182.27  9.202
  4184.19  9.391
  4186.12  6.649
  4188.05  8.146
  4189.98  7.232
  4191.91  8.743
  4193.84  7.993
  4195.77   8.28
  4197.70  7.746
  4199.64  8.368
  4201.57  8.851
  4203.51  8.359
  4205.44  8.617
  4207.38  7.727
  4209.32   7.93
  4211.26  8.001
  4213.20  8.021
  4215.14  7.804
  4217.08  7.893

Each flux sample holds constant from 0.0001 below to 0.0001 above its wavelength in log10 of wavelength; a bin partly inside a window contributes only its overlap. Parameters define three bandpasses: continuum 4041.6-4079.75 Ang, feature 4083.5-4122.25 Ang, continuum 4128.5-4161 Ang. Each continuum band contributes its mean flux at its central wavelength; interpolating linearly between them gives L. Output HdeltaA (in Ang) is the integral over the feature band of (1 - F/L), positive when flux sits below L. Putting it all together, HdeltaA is 3.59 Ang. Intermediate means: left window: 8.22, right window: 8.41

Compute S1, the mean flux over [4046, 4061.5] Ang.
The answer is 8.41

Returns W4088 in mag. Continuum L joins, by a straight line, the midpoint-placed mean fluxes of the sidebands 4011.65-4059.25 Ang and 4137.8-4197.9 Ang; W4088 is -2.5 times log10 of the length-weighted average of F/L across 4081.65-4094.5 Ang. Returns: 0.04 mag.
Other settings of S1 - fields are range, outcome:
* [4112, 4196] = 8.13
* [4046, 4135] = 7.85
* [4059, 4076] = 8.17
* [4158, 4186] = 7.91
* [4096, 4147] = 7.82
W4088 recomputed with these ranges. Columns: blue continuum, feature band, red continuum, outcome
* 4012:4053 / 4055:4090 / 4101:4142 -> 0.014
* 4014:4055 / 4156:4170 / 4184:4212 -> 0.013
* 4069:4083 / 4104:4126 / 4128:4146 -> 0.104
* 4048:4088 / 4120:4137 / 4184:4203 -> 0.038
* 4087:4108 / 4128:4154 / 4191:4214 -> -0.109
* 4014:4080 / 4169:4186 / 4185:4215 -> 0.033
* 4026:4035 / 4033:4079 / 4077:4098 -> -0.051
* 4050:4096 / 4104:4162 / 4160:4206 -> -0.007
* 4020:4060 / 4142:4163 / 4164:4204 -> -0.041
